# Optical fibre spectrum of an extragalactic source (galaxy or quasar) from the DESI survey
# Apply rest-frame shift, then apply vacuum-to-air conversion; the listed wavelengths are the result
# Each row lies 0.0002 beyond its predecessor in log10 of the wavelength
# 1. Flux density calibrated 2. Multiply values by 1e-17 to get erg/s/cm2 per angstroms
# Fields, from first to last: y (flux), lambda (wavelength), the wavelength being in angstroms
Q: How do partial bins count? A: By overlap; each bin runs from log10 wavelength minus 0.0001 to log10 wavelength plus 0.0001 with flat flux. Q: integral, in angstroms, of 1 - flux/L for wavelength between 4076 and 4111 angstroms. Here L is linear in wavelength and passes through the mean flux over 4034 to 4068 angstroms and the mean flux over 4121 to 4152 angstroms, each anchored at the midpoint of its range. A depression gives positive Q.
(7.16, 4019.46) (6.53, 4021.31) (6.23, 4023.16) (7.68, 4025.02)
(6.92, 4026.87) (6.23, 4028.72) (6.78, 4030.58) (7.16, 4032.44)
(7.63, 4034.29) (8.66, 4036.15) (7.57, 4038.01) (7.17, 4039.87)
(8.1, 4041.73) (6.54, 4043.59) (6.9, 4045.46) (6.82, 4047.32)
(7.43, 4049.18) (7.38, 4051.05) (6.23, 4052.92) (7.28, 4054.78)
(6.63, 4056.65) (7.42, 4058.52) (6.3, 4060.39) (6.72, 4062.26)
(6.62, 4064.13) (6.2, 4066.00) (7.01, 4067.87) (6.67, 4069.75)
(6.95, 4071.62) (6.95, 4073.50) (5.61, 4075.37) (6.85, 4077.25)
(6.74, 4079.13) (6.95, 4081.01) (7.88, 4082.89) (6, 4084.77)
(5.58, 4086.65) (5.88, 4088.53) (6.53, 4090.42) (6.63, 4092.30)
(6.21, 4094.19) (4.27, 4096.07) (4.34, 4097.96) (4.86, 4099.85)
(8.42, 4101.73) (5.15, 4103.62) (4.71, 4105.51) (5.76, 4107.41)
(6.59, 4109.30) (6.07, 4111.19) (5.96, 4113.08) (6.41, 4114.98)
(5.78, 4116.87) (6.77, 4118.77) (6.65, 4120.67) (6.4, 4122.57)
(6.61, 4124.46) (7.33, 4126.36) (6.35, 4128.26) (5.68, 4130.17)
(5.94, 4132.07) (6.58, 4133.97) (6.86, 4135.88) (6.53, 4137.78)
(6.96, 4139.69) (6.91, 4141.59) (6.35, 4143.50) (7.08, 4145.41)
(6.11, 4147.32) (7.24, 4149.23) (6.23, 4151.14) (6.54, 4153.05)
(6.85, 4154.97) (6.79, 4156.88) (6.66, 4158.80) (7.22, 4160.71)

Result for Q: 3.9 angstroms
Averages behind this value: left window 7.08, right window 6.58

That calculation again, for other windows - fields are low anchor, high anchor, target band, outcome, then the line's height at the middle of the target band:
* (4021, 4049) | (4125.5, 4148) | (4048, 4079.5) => 0.99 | 6.98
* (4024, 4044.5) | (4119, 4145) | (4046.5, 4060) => 0.31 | 7.17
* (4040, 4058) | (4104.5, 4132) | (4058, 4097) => 1.40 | 6.7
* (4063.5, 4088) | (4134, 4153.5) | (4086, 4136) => 4.27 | 6.64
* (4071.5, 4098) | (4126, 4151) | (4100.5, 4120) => 0.80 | 6.41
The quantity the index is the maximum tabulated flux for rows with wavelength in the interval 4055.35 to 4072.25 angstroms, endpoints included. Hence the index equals 7.42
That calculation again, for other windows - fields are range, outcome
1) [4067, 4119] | 8.42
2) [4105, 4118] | 6.59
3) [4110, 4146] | 7.33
